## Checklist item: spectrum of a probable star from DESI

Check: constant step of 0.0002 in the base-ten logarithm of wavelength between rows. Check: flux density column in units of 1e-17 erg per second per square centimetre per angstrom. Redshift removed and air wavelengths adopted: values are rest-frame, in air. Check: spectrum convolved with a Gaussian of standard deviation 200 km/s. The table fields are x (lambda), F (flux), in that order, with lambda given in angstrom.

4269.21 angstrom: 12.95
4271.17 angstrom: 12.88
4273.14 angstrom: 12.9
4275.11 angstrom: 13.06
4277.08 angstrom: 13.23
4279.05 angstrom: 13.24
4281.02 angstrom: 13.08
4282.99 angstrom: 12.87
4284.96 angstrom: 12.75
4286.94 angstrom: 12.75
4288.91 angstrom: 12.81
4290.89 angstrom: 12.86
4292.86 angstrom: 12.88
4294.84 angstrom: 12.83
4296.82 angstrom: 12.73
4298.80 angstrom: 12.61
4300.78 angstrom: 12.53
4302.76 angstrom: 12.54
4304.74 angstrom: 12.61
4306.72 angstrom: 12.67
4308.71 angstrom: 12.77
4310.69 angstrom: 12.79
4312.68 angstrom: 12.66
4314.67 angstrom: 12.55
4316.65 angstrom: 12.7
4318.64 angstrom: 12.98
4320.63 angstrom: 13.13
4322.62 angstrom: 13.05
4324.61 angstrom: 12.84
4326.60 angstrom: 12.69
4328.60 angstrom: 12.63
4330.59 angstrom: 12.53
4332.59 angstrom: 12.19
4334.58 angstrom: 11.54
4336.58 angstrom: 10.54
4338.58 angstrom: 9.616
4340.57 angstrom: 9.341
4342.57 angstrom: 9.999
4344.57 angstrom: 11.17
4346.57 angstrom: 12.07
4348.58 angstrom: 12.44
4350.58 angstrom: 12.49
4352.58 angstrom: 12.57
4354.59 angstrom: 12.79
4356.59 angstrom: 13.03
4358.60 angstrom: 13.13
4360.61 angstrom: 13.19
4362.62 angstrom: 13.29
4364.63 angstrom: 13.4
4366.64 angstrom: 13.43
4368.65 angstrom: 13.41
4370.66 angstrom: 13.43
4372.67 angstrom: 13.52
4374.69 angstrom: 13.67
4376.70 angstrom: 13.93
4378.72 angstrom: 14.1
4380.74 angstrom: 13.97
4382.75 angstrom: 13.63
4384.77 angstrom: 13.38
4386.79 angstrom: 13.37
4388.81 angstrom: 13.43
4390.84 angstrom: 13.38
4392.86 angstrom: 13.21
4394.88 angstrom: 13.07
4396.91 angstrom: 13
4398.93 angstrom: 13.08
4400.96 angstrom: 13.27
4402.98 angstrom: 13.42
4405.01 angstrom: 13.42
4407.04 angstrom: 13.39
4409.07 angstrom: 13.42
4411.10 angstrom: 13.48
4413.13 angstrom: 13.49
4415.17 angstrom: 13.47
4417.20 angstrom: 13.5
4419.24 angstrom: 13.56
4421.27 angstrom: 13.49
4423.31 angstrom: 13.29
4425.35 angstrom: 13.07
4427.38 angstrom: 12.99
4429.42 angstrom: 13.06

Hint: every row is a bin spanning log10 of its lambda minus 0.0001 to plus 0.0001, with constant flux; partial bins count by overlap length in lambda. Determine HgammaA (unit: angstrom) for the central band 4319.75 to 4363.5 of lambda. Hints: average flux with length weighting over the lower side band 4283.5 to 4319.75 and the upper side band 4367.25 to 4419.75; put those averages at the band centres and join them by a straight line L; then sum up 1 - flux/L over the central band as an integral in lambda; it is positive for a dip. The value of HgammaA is 3.2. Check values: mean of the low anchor 12.7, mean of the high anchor 13.5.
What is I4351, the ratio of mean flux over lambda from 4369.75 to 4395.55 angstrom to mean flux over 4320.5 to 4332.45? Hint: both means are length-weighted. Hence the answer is 1.1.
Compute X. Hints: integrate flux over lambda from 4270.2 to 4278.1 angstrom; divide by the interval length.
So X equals 13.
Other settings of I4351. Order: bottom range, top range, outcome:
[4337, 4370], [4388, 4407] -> 1.09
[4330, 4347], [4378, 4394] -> 1.24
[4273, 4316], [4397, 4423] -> 1.05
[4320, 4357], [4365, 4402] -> 1.13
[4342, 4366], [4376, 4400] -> 1.07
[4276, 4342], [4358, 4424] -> 1.08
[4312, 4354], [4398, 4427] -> 1.12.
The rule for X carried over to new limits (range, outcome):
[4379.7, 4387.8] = 13.6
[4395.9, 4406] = 13.2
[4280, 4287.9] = 12.9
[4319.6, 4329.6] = 12.9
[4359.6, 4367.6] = 13.3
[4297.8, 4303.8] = 12.6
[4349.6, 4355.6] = 12.6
